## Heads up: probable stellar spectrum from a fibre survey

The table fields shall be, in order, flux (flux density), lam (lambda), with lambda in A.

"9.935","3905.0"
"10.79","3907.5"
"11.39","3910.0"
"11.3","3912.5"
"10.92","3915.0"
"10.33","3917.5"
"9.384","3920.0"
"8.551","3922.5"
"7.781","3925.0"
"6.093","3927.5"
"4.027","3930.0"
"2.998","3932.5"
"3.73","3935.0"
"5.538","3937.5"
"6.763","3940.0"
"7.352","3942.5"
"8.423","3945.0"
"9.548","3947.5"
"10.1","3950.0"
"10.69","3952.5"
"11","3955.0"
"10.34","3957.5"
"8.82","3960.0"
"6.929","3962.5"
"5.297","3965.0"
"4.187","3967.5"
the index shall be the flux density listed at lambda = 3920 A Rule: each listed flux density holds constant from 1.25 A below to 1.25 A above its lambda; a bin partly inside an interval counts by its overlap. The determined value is 9.384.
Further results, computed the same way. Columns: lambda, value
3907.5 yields 10.79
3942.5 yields 7.352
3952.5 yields 10.69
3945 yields 8.423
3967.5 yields 4.187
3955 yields 11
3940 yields 6.763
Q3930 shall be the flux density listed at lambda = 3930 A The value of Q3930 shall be 4.027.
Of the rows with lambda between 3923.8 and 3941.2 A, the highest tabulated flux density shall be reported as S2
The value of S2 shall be 7.781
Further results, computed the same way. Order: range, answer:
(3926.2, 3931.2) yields 6.093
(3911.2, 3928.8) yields 11.3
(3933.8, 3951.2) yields 10.1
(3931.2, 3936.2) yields 3.73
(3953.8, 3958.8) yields 11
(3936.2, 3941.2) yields 6.763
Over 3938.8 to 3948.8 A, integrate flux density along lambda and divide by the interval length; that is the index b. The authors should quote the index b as 8.04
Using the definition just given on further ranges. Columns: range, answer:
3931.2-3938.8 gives 4.11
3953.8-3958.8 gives 10.6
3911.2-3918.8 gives 10.8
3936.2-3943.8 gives 6.54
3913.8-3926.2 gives 9.39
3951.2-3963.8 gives 9.54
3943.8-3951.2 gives 9.36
